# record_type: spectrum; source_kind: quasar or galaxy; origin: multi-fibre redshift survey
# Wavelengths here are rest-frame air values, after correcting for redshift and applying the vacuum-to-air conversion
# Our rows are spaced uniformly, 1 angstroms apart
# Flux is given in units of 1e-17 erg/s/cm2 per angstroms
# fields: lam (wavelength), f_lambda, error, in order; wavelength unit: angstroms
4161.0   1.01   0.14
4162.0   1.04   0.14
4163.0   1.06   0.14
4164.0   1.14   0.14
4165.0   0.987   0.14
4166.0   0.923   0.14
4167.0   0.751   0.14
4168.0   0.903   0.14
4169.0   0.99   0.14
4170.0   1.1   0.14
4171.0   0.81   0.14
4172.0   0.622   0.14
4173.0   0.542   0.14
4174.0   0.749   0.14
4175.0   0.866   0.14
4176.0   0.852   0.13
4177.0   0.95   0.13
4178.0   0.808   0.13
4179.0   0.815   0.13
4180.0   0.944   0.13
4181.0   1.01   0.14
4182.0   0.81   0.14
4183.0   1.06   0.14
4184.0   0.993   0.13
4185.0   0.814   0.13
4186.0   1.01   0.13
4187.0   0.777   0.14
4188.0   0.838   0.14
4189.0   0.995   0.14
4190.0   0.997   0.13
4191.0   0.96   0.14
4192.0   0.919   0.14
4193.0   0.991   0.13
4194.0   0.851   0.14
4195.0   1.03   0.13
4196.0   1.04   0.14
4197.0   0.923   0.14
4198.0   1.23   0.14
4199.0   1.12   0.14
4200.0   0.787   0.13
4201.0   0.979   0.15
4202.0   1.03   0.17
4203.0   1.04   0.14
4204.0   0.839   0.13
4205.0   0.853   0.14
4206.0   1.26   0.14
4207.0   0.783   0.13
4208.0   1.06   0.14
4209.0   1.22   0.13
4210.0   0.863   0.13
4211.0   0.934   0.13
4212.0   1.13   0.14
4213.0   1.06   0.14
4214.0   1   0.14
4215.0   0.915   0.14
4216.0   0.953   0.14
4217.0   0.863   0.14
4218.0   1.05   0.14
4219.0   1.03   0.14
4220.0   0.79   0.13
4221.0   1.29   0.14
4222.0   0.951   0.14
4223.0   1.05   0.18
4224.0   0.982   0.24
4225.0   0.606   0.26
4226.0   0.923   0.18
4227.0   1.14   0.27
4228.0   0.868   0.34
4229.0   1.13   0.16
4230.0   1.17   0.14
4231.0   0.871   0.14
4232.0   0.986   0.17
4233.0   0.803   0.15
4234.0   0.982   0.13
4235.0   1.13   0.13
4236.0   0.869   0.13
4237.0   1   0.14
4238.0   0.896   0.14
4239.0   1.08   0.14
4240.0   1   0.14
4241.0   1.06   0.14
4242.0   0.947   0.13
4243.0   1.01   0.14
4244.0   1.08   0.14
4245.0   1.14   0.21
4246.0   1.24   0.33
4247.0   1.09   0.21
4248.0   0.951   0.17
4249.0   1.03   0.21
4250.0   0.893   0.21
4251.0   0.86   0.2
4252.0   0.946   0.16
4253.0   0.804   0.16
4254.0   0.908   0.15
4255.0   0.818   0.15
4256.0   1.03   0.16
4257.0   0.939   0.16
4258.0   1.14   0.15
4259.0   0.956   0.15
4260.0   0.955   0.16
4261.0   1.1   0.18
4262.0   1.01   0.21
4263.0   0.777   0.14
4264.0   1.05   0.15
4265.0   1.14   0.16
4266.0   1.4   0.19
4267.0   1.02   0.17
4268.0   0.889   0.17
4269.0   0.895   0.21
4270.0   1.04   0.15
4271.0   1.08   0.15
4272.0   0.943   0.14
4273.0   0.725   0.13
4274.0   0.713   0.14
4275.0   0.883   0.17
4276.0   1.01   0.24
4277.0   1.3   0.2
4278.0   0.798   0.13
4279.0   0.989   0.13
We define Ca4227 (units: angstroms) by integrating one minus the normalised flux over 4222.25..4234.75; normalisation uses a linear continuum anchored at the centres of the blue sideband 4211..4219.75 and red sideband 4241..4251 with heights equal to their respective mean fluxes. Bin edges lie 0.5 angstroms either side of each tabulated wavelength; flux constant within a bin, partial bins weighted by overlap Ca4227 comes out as 0.6 angstroms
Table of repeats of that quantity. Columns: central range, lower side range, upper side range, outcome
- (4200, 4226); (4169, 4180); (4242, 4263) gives -2.0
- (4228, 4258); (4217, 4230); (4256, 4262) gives 0.4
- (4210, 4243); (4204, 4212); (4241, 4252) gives 0.9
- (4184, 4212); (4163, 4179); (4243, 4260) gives -1.9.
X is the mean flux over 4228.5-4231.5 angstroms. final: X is 1.06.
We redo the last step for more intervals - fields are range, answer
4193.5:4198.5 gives 1.01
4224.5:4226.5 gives 0.764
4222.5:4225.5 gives 0.879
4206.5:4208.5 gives 0.921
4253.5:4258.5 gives 0.967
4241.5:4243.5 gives 0.978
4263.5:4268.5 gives 1.1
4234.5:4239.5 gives 0.995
